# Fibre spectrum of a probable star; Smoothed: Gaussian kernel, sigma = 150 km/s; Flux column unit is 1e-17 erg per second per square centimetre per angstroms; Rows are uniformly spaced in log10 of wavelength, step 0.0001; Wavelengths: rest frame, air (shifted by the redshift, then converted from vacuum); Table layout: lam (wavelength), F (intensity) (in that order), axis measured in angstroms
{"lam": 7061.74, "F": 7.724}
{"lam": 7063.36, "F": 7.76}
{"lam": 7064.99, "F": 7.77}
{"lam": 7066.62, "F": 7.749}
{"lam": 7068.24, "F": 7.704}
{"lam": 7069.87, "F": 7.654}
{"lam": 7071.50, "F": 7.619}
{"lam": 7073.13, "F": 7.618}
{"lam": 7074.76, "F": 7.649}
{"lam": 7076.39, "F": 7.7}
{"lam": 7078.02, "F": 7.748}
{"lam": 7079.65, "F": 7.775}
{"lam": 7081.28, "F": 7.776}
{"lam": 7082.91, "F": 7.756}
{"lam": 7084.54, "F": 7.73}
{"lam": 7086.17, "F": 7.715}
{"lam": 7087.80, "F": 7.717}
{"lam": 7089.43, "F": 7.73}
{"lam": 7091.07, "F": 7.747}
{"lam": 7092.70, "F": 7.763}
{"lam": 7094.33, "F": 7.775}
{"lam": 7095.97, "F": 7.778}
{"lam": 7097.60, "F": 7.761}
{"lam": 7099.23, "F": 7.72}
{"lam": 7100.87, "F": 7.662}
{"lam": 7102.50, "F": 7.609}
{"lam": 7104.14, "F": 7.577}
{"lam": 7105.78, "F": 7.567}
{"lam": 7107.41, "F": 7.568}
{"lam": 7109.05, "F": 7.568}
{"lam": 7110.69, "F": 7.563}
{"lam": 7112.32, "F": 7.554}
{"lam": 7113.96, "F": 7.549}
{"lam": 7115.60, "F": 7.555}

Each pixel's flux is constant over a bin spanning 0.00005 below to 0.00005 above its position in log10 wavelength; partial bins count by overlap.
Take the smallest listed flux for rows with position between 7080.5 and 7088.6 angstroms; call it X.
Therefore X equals 7.715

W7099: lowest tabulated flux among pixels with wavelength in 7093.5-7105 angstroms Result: 7.577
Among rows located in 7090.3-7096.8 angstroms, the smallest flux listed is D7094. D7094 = 7.747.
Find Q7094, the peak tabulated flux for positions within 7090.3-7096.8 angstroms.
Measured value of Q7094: 7.778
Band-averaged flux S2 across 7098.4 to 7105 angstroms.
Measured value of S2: 7.64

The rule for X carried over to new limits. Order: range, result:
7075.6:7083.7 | 7.7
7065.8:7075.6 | 7.618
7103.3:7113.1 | 7.554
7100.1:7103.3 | 7.609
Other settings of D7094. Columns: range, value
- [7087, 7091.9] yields 7.717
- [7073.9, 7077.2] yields 7.649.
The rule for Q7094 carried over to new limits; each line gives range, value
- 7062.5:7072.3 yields 7.77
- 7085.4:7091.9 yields 7.747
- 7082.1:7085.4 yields 7.756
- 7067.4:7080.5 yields 7.775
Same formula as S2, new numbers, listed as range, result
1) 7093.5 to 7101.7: 7.74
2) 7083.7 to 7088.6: 7.73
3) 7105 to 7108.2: 7.58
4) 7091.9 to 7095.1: 7.78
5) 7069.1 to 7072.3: 7.63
